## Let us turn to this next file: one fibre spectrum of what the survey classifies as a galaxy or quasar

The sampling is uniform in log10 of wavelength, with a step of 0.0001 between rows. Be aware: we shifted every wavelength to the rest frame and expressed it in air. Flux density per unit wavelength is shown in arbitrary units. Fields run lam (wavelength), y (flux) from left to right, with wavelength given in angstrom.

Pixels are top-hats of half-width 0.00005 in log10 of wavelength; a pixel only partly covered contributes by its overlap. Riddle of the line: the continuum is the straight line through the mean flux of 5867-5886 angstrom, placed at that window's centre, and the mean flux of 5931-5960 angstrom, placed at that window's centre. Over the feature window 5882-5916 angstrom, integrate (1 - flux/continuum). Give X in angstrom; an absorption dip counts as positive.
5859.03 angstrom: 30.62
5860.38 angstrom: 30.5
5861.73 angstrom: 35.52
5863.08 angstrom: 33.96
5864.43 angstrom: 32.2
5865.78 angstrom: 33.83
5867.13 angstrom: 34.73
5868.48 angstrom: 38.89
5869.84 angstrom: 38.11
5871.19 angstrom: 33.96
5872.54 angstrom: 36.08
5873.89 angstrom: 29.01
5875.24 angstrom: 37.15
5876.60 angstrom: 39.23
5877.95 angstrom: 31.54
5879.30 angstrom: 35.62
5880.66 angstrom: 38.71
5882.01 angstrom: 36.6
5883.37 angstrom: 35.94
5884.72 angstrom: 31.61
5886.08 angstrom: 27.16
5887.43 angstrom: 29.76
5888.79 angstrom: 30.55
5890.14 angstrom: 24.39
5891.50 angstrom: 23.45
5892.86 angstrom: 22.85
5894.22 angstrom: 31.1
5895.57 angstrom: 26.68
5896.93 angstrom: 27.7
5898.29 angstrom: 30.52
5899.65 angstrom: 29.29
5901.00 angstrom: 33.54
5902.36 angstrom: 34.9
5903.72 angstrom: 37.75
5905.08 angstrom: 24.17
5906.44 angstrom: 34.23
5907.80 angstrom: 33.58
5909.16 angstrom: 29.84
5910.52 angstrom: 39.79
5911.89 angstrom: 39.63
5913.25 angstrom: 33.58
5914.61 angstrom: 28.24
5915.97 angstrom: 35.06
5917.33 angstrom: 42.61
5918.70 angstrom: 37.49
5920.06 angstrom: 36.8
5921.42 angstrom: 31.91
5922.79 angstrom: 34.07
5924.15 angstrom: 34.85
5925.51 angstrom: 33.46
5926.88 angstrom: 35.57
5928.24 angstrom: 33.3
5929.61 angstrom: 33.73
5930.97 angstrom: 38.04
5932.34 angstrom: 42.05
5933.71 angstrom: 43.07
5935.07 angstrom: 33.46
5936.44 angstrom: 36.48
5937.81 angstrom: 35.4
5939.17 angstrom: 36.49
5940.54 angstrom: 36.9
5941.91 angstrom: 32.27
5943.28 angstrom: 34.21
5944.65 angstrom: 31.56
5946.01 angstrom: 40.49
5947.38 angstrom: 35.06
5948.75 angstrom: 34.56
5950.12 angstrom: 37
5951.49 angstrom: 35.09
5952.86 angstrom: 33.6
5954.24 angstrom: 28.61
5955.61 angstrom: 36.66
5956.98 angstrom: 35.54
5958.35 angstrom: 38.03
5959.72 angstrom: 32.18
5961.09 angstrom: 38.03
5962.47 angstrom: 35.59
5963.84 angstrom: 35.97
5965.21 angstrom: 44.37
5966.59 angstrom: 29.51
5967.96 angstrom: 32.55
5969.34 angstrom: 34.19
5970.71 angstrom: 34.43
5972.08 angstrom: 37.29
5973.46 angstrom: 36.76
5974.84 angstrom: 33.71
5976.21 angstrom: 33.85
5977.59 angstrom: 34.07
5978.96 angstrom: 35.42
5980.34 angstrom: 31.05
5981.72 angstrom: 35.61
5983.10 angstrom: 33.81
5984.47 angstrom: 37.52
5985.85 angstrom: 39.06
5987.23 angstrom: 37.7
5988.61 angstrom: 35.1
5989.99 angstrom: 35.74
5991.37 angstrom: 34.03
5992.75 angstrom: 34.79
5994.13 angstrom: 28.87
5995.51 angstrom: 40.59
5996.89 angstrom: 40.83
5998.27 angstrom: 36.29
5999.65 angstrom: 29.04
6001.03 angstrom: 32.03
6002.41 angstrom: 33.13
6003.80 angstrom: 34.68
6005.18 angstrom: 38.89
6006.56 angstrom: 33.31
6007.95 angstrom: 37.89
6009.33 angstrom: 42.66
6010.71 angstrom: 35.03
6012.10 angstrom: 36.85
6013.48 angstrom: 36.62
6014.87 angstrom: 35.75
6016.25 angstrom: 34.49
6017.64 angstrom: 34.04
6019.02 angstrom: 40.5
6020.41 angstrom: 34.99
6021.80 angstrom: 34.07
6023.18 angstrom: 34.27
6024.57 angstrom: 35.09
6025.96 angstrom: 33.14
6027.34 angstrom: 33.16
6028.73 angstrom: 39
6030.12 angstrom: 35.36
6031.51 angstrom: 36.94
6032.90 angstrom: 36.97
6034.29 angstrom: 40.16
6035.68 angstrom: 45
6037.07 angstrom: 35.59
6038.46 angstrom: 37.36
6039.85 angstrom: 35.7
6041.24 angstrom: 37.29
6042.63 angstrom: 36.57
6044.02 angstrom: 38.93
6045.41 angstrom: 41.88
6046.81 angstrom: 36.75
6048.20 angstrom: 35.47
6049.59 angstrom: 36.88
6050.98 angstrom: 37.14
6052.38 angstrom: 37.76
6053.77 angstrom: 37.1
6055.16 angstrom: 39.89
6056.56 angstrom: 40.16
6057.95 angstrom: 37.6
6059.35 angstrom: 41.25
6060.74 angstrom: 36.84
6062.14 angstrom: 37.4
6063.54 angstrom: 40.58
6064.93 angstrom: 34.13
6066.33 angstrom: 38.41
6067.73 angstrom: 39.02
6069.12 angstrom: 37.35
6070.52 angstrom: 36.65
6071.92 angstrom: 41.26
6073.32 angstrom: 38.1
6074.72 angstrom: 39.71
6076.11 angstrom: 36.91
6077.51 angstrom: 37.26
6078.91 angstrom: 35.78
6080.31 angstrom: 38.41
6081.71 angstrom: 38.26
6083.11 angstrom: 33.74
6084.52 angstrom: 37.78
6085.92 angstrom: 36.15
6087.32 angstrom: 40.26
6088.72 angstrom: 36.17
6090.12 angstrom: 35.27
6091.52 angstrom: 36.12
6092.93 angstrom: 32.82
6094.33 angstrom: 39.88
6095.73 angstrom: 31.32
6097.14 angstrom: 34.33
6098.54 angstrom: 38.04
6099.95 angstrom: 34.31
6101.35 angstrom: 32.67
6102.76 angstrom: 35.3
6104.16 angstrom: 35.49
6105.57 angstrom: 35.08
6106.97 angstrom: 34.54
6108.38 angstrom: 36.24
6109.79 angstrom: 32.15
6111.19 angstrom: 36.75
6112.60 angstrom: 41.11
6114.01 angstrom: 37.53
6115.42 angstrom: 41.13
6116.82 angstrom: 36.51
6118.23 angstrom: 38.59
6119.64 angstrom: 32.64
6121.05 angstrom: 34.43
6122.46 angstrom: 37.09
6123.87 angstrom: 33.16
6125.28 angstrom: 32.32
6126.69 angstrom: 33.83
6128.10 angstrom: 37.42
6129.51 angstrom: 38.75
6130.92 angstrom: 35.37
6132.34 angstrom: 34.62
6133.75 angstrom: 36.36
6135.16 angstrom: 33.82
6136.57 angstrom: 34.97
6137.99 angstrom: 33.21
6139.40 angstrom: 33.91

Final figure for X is 4.2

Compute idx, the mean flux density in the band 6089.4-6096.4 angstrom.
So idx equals 35.1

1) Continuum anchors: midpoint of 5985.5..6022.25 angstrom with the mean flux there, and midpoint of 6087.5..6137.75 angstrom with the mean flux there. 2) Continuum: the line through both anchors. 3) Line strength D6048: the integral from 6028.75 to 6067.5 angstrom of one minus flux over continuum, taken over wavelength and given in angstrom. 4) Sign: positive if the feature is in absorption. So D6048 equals -2.5 angstrom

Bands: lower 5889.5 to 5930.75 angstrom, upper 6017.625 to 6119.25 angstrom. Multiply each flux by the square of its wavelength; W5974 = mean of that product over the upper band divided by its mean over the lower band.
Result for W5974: 1.2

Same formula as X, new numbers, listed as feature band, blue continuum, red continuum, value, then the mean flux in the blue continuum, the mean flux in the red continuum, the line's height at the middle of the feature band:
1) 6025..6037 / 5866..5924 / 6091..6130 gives -0.9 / 33.1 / 35.7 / 34.7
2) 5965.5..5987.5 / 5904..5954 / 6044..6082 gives 0.8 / 35.2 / 38.1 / 36.2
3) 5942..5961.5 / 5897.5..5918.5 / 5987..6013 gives -0.1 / 33.8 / 35.6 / 34.7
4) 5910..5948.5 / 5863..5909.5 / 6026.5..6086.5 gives -2.6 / 32.2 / 37.8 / 33.6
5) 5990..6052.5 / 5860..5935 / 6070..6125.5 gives -1.9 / 33.6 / 36.3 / 35.3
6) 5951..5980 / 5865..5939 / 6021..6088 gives 0.3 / 33.7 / 37.5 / 35.3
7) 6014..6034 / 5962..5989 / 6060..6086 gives 0.5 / 35.4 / 37.6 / 36.5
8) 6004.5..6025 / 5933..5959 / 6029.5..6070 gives 0.5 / 35.5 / 38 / 37.1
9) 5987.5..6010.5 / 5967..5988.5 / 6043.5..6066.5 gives 0.2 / 35.1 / 38.1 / 35.9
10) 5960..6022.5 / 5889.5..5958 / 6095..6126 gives -2.0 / 33.8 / 35.5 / 34.4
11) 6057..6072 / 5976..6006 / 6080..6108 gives -1.1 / 35.1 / 35.8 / 35.6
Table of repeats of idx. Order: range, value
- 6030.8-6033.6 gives 36.9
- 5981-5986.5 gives 36.5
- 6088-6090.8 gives 35.8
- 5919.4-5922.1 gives 34.4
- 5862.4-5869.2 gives 34.7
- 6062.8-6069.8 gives 37.9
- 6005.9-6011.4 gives 37.3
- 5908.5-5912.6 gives 36.4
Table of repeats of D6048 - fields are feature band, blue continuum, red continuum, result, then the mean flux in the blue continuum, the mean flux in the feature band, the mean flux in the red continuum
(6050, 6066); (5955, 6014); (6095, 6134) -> -1.2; 35.6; 38.1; 35.6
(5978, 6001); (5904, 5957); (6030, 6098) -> 0.6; 35.1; 35.2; 37.5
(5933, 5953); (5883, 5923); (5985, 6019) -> -1.4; 31.9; 35.8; 35.8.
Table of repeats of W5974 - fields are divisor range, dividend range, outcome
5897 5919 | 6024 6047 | 1.15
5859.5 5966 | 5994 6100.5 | 1.13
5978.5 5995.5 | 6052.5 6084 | 1.11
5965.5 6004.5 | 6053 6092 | 1.12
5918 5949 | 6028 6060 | 1.11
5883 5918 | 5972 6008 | 1.15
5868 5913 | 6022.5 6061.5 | 1.21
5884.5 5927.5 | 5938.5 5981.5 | 1.11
